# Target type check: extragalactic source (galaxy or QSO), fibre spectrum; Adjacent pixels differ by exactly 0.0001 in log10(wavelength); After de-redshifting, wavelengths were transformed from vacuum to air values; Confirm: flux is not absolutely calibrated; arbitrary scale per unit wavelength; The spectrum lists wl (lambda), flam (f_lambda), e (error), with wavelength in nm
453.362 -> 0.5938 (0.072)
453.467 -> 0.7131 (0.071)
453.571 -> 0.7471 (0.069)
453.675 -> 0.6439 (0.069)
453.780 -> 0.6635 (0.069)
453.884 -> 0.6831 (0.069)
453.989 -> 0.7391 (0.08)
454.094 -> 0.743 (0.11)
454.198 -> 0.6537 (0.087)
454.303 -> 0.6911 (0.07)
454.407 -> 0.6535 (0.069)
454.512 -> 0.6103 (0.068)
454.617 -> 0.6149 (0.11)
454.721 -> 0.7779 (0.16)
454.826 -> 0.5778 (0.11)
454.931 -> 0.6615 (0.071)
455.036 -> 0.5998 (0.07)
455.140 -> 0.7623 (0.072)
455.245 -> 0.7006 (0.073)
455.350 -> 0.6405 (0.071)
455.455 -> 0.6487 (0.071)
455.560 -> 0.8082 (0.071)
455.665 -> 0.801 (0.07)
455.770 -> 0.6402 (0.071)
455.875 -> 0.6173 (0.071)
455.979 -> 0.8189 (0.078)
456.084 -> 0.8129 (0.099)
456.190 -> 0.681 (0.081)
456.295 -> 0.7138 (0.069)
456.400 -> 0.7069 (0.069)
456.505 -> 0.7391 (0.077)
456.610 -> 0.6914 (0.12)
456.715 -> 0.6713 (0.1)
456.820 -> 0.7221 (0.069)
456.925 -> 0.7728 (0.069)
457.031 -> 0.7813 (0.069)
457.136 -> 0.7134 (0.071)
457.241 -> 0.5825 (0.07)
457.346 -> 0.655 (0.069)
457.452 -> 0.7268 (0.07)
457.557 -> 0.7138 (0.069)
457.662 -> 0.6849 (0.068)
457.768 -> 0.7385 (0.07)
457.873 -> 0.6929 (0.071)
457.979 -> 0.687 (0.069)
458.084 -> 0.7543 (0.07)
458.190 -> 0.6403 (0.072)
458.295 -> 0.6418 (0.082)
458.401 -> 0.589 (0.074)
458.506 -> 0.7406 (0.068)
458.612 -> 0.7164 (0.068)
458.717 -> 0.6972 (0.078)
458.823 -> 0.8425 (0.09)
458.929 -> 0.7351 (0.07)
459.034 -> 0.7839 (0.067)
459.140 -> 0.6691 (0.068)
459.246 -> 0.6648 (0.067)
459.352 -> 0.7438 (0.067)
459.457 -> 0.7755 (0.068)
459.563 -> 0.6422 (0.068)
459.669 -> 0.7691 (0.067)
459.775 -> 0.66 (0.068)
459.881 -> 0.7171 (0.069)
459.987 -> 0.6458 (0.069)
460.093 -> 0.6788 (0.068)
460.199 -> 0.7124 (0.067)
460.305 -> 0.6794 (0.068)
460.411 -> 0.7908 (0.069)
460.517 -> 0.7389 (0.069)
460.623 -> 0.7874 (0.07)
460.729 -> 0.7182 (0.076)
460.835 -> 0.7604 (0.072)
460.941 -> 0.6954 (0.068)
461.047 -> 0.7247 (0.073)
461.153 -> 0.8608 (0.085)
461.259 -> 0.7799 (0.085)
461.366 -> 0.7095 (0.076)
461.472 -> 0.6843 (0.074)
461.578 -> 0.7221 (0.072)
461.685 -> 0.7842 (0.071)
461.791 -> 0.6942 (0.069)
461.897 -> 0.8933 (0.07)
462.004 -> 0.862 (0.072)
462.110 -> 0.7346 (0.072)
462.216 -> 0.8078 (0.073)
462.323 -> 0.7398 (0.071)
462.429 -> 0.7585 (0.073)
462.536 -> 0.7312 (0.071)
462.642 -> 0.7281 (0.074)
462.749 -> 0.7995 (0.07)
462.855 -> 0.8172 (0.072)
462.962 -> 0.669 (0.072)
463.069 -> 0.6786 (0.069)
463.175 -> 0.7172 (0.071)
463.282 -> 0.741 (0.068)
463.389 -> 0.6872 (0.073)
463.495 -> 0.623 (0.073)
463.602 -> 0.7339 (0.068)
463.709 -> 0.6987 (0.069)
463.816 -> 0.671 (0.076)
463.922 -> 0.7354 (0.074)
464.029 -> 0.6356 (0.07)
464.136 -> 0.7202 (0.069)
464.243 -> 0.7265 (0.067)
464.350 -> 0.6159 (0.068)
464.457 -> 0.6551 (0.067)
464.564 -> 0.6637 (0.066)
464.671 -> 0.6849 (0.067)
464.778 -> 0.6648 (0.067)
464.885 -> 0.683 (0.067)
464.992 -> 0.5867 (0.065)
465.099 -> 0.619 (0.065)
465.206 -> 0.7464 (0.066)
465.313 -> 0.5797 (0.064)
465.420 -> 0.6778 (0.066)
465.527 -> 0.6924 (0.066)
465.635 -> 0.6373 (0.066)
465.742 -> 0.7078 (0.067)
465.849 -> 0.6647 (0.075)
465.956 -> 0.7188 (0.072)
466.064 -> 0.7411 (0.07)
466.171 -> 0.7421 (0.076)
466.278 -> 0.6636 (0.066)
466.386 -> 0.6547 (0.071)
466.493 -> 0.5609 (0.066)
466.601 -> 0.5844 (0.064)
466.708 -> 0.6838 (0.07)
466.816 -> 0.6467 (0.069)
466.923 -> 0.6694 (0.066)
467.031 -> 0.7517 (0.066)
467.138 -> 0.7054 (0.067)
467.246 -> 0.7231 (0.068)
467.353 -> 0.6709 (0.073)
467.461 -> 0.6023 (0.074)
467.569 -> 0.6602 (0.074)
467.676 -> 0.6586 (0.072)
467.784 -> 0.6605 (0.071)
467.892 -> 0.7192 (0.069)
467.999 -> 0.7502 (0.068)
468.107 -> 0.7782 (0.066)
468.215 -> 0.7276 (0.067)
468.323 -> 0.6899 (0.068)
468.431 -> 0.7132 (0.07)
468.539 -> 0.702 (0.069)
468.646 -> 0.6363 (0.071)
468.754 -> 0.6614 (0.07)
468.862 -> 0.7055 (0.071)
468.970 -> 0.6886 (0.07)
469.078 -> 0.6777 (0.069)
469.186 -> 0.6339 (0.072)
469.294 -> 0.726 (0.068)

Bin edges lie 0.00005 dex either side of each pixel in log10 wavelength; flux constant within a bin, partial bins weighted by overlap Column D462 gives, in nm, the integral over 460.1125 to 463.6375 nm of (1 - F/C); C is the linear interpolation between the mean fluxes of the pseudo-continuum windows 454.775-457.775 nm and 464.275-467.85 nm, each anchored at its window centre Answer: -0.32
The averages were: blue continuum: 0.702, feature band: 0.744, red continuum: 0.666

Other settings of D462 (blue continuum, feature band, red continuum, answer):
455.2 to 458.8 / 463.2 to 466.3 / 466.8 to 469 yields 0.07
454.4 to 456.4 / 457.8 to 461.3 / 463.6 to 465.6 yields -0.19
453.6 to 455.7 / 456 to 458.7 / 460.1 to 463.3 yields 0.02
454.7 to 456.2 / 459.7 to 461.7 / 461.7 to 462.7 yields 0.08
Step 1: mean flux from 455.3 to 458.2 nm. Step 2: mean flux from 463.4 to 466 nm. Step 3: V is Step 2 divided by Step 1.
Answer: 0.95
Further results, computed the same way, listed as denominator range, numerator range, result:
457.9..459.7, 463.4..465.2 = 0.95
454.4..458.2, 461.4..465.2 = 1.02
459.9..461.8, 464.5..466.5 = 0.92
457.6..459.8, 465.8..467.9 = 0.95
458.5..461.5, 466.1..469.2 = 0.93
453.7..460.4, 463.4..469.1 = 0.97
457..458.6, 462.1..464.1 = 1.05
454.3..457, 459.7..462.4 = 1.06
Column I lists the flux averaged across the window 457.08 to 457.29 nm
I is 0.653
